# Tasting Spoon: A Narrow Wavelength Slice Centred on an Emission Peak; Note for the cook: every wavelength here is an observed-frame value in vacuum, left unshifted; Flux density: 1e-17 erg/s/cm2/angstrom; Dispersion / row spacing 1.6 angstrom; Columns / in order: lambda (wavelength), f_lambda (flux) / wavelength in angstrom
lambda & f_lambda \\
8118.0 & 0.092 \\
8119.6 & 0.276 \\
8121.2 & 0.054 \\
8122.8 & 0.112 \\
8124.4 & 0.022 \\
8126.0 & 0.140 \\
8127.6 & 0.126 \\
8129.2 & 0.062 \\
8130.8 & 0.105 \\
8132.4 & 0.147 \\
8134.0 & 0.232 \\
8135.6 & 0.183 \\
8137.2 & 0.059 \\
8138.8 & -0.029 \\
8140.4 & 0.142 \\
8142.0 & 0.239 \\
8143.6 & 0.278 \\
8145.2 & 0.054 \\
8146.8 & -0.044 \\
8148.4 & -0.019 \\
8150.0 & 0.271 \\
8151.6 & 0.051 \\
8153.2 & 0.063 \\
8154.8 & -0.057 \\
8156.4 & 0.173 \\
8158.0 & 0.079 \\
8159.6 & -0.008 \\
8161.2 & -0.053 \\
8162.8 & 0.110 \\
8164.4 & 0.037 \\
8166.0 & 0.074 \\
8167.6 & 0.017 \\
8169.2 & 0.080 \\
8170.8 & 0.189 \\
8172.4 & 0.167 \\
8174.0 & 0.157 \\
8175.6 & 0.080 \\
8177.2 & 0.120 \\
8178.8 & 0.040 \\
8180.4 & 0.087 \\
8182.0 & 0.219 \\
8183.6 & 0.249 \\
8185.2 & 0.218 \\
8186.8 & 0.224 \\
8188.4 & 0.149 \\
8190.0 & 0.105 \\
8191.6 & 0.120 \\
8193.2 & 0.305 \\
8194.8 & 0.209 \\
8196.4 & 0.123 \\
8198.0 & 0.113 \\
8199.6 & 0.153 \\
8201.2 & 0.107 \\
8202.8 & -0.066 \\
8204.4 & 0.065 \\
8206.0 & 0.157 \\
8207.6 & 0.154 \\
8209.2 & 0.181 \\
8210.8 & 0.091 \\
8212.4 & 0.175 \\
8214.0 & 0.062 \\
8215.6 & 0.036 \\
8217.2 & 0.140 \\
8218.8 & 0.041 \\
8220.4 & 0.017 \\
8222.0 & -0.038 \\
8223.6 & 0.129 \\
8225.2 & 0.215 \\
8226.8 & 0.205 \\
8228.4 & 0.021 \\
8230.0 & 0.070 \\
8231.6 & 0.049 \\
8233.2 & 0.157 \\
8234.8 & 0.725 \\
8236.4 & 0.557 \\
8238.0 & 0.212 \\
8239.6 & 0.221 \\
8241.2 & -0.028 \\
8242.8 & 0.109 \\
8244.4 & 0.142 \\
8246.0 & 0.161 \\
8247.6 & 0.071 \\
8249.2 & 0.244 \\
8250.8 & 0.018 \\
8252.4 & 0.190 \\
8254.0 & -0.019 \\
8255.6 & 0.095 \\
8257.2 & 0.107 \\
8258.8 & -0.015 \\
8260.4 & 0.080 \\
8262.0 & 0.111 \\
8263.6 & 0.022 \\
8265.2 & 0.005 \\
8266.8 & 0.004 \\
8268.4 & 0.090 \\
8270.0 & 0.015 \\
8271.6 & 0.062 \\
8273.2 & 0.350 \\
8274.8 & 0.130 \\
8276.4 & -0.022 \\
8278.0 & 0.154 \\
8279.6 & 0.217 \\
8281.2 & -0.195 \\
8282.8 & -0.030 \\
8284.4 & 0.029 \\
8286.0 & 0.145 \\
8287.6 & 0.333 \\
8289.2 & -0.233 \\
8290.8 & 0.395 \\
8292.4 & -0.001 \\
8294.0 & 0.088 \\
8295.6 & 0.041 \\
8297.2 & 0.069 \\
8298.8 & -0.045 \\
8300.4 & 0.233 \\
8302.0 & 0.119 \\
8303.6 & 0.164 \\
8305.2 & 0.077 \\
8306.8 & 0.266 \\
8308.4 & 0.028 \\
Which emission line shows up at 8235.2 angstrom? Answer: H-gamma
